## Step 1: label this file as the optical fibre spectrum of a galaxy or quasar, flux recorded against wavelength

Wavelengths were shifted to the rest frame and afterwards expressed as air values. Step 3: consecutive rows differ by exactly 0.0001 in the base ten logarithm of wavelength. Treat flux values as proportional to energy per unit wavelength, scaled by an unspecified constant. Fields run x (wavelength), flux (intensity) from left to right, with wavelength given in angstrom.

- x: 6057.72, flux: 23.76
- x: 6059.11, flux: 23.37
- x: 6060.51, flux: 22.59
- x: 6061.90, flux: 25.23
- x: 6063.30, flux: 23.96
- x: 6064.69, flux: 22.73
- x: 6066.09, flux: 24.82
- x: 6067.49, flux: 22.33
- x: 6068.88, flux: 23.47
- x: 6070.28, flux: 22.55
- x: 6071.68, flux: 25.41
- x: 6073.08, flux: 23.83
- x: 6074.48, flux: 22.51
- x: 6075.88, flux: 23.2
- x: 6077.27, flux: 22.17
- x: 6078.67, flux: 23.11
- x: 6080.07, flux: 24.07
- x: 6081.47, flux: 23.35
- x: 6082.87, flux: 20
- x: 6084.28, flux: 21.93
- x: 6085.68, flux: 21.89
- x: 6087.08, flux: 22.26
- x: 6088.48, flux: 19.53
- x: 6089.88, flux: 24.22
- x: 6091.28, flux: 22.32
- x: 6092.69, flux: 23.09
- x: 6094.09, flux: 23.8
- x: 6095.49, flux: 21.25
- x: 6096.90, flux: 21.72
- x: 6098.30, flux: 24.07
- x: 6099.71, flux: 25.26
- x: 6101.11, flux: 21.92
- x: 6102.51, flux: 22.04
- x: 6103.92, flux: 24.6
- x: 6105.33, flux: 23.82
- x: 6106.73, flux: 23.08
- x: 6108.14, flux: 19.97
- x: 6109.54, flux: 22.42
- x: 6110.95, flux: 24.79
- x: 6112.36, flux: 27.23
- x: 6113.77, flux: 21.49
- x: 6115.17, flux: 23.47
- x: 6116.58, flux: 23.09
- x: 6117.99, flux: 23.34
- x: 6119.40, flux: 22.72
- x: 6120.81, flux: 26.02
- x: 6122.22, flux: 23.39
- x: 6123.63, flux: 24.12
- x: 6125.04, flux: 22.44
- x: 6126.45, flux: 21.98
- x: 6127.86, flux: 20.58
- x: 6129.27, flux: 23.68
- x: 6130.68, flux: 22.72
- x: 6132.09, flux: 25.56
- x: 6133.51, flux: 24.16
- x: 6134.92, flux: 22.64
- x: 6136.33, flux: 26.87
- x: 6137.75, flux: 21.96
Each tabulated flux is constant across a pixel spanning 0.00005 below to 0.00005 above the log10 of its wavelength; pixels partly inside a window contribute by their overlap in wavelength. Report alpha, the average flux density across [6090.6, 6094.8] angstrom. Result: 23.1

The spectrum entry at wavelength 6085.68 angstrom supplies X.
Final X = 21.89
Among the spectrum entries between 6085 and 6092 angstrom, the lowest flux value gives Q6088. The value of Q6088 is 19.53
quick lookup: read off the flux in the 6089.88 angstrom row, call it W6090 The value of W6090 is 24.22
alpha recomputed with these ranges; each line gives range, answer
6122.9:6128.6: 22.3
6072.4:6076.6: 23.2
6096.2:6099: 22.9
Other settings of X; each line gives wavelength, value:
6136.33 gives 26.87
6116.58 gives 23.09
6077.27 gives 22.17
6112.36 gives 27.23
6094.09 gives 23.8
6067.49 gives 22.33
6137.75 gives 21.96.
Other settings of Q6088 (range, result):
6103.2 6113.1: 19.97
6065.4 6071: 22.33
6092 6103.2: 21.25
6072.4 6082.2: 22.17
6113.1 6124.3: 21.49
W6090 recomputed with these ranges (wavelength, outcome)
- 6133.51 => 24.16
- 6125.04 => 22.44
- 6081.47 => 23.35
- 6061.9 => 25.23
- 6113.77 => 21.49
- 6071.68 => 25.41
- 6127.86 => 20.58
